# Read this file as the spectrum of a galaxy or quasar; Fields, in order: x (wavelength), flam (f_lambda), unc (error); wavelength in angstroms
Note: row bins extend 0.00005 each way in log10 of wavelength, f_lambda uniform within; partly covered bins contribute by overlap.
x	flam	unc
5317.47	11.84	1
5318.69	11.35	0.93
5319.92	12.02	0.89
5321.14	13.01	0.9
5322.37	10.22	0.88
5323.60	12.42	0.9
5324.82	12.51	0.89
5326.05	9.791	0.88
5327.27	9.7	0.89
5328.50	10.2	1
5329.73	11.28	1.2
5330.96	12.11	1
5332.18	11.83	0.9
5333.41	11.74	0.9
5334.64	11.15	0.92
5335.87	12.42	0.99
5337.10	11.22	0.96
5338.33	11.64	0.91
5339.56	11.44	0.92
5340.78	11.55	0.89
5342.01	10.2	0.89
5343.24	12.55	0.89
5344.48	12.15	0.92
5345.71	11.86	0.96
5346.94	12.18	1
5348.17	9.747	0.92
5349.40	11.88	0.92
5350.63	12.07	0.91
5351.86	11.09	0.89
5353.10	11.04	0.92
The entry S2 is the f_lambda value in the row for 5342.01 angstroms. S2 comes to 10.2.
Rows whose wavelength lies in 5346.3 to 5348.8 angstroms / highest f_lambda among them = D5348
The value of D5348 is 12.18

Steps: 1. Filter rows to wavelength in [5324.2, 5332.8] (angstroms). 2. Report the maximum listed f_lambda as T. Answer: 12.51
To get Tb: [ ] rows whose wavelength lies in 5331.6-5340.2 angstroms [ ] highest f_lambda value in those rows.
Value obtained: 12.42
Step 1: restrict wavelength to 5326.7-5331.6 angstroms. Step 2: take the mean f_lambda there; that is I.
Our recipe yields 10.8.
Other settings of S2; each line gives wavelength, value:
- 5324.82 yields 12.51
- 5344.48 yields 12.15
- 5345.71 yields 11.86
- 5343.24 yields 12.55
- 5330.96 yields 12.11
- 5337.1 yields 11.22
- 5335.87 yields 12.42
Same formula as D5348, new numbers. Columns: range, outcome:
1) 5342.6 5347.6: 12.55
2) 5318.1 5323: 13.01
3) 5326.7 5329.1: 10.2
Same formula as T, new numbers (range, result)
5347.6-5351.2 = 12.07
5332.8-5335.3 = 11.74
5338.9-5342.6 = 11.55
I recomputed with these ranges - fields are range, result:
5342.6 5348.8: 11.7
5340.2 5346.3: 11.6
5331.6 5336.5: 11.8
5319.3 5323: 11.7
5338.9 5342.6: 11.1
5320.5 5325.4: 12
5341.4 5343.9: 11.3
